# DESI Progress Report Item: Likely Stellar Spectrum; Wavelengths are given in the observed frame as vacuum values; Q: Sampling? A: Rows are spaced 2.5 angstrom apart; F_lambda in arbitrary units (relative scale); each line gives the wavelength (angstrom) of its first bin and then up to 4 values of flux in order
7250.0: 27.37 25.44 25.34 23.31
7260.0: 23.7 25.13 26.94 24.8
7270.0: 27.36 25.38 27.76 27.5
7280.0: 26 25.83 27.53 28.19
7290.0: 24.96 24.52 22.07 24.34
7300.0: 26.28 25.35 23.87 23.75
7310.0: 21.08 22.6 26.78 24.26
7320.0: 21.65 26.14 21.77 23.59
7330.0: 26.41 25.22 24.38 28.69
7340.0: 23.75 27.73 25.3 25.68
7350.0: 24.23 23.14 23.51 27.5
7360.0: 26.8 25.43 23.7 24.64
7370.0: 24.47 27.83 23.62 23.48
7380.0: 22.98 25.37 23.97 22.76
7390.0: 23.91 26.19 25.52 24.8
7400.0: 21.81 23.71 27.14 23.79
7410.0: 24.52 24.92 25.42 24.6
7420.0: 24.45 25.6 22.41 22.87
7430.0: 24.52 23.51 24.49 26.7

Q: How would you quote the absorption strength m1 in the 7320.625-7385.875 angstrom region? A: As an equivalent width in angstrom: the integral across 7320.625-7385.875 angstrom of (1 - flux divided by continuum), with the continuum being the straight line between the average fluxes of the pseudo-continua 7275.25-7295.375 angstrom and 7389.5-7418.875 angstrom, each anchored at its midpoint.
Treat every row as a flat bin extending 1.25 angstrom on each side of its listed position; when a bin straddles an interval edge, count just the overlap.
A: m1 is 0.9 angstrom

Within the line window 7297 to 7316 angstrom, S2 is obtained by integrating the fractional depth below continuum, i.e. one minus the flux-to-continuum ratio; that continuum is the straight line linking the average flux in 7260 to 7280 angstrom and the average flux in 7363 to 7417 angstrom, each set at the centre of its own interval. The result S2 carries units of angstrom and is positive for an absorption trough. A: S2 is 1.1 angstrom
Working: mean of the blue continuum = 26.2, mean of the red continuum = 24.5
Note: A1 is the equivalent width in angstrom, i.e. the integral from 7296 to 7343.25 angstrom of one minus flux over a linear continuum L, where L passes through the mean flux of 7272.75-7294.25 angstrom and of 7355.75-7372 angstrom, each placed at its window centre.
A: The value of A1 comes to 2.6 angstrom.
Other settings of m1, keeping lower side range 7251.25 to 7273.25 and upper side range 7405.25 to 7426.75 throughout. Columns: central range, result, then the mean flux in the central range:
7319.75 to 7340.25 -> 0.1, 24.8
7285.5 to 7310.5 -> 0.5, 24.6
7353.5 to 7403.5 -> 0.3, 24.6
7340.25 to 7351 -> -0.3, 25.6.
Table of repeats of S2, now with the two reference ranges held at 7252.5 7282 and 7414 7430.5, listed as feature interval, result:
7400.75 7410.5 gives -0.10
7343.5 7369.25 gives -0.14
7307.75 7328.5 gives 1.44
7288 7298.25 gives 0.49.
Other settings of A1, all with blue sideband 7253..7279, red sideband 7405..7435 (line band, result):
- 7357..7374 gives -0.6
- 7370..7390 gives 0.4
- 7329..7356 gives -0.3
